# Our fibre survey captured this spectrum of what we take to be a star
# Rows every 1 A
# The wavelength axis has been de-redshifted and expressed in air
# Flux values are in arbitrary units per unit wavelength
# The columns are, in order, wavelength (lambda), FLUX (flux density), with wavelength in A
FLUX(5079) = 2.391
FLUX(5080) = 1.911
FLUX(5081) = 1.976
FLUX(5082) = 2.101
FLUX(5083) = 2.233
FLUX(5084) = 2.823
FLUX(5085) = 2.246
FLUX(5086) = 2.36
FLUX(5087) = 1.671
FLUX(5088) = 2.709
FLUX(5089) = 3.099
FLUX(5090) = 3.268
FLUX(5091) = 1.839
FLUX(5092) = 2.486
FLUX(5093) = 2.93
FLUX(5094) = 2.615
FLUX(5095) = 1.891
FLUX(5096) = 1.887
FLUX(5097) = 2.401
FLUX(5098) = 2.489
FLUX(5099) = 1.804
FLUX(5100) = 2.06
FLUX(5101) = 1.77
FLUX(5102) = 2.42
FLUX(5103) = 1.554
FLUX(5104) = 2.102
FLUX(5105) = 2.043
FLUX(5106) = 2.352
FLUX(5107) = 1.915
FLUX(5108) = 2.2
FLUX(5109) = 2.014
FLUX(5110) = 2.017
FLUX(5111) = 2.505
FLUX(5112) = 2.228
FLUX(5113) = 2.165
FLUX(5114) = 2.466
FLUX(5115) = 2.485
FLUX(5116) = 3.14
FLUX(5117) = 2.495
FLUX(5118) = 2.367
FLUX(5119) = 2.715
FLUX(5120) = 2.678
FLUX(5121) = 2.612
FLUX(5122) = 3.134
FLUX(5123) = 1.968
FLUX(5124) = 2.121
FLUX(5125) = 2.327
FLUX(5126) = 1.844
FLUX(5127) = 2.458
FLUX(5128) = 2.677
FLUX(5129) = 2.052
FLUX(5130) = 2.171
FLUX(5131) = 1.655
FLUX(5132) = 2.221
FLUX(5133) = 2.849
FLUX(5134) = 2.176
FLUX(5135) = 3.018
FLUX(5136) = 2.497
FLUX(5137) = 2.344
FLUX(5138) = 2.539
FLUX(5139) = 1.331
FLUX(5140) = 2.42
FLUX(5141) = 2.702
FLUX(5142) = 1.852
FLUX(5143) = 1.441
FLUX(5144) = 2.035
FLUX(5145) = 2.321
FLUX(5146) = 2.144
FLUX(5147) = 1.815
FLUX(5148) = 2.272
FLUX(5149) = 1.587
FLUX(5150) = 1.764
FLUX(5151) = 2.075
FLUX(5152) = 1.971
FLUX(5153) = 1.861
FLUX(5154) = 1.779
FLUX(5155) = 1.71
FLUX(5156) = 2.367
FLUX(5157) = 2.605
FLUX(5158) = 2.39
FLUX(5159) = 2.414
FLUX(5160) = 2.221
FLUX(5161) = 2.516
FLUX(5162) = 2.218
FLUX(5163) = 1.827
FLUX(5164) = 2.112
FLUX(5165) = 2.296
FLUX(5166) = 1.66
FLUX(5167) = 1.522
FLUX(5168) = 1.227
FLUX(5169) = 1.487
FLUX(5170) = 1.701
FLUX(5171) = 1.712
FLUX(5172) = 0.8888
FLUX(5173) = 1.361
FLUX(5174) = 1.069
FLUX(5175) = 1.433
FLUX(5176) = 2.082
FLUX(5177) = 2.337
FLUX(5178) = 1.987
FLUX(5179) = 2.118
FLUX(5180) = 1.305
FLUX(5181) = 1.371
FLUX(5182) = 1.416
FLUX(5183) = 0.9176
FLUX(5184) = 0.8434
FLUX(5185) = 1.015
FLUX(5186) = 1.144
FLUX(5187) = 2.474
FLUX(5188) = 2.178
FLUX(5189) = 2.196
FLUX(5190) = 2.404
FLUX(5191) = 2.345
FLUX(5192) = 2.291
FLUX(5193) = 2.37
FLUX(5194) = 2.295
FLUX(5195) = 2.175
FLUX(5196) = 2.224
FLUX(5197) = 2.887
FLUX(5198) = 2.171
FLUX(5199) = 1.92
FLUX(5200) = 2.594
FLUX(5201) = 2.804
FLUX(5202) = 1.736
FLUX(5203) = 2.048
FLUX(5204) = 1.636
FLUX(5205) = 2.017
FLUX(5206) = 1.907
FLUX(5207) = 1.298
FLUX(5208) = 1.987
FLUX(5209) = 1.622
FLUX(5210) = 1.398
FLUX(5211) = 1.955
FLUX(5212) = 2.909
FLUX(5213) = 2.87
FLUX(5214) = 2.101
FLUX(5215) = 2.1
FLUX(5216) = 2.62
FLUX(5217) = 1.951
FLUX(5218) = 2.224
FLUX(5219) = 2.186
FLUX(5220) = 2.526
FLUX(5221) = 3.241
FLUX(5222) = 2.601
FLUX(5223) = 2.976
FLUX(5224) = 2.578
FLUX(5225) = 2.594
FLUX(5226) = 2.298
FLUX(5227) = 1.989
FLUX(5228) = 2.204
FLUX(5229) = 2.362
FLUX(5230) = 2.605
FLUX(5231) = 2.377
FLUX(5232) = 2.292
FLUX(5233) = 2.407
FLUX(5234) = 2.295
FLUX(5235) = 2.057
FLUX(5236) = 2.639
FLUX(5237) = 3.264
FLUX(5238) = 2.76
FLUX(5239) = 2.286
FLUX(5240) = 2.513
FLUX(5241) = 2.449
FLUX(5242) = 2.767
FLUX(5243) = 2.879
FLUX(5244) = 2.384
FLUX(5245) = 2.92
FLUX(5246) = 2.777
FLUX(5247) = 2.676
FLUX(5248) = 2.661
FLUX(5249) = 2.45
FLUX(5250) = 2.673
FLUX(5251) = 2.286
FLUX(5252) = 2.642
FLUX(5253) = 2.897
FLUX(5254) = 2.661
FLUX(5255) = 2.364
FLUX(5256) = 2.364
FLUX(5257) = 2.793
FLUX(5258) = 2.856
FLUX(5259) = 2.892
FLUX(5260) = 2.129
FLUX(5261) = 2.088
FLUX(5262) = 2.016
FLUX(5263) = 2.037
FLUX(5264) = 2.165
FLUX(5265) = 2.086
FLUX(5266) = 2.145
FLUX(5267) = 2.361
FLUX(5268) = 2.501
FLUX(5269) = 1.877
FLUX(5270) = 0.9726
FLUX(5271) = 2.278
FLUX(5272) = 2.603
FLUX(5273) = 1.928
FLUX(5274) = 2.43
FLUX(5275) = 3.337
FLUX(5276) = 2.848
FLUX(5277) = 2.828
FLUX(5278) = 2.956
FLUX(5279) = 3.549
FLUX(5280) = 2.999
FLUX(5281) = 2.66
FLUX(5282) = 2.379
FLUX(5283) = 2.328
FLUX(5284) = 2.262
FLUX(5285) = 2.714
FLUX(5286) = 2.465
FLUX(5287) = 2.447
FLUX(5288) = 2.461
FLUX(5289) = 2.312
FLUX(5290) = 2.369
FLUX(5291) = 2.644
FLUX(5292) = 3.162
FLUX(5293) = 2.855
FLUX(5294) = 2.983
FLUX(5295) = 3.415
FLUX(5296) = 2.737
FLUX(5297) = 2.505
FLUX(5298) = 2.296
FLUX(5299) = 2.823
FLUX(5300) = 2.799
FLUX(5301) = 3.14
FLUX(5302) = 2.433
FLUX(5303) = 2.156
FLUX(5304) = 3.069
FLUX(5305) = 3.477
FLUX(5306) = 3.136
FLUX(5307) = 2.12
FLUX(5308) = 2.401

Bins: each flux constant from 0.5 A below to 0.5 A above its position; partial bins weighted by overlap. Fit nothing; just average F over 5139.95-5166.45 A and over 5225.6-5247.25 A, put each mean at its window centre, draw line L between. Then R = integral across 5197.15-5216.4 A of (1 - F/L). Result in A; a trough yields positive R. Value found 2.1 A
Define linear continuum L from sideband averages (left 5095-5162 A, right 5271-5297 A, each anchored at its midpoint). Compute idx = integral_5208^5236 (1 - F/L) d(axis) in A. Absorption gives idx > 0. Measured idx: 1.8 A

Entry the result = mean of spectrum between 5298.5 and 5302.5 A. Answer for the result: 2.8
